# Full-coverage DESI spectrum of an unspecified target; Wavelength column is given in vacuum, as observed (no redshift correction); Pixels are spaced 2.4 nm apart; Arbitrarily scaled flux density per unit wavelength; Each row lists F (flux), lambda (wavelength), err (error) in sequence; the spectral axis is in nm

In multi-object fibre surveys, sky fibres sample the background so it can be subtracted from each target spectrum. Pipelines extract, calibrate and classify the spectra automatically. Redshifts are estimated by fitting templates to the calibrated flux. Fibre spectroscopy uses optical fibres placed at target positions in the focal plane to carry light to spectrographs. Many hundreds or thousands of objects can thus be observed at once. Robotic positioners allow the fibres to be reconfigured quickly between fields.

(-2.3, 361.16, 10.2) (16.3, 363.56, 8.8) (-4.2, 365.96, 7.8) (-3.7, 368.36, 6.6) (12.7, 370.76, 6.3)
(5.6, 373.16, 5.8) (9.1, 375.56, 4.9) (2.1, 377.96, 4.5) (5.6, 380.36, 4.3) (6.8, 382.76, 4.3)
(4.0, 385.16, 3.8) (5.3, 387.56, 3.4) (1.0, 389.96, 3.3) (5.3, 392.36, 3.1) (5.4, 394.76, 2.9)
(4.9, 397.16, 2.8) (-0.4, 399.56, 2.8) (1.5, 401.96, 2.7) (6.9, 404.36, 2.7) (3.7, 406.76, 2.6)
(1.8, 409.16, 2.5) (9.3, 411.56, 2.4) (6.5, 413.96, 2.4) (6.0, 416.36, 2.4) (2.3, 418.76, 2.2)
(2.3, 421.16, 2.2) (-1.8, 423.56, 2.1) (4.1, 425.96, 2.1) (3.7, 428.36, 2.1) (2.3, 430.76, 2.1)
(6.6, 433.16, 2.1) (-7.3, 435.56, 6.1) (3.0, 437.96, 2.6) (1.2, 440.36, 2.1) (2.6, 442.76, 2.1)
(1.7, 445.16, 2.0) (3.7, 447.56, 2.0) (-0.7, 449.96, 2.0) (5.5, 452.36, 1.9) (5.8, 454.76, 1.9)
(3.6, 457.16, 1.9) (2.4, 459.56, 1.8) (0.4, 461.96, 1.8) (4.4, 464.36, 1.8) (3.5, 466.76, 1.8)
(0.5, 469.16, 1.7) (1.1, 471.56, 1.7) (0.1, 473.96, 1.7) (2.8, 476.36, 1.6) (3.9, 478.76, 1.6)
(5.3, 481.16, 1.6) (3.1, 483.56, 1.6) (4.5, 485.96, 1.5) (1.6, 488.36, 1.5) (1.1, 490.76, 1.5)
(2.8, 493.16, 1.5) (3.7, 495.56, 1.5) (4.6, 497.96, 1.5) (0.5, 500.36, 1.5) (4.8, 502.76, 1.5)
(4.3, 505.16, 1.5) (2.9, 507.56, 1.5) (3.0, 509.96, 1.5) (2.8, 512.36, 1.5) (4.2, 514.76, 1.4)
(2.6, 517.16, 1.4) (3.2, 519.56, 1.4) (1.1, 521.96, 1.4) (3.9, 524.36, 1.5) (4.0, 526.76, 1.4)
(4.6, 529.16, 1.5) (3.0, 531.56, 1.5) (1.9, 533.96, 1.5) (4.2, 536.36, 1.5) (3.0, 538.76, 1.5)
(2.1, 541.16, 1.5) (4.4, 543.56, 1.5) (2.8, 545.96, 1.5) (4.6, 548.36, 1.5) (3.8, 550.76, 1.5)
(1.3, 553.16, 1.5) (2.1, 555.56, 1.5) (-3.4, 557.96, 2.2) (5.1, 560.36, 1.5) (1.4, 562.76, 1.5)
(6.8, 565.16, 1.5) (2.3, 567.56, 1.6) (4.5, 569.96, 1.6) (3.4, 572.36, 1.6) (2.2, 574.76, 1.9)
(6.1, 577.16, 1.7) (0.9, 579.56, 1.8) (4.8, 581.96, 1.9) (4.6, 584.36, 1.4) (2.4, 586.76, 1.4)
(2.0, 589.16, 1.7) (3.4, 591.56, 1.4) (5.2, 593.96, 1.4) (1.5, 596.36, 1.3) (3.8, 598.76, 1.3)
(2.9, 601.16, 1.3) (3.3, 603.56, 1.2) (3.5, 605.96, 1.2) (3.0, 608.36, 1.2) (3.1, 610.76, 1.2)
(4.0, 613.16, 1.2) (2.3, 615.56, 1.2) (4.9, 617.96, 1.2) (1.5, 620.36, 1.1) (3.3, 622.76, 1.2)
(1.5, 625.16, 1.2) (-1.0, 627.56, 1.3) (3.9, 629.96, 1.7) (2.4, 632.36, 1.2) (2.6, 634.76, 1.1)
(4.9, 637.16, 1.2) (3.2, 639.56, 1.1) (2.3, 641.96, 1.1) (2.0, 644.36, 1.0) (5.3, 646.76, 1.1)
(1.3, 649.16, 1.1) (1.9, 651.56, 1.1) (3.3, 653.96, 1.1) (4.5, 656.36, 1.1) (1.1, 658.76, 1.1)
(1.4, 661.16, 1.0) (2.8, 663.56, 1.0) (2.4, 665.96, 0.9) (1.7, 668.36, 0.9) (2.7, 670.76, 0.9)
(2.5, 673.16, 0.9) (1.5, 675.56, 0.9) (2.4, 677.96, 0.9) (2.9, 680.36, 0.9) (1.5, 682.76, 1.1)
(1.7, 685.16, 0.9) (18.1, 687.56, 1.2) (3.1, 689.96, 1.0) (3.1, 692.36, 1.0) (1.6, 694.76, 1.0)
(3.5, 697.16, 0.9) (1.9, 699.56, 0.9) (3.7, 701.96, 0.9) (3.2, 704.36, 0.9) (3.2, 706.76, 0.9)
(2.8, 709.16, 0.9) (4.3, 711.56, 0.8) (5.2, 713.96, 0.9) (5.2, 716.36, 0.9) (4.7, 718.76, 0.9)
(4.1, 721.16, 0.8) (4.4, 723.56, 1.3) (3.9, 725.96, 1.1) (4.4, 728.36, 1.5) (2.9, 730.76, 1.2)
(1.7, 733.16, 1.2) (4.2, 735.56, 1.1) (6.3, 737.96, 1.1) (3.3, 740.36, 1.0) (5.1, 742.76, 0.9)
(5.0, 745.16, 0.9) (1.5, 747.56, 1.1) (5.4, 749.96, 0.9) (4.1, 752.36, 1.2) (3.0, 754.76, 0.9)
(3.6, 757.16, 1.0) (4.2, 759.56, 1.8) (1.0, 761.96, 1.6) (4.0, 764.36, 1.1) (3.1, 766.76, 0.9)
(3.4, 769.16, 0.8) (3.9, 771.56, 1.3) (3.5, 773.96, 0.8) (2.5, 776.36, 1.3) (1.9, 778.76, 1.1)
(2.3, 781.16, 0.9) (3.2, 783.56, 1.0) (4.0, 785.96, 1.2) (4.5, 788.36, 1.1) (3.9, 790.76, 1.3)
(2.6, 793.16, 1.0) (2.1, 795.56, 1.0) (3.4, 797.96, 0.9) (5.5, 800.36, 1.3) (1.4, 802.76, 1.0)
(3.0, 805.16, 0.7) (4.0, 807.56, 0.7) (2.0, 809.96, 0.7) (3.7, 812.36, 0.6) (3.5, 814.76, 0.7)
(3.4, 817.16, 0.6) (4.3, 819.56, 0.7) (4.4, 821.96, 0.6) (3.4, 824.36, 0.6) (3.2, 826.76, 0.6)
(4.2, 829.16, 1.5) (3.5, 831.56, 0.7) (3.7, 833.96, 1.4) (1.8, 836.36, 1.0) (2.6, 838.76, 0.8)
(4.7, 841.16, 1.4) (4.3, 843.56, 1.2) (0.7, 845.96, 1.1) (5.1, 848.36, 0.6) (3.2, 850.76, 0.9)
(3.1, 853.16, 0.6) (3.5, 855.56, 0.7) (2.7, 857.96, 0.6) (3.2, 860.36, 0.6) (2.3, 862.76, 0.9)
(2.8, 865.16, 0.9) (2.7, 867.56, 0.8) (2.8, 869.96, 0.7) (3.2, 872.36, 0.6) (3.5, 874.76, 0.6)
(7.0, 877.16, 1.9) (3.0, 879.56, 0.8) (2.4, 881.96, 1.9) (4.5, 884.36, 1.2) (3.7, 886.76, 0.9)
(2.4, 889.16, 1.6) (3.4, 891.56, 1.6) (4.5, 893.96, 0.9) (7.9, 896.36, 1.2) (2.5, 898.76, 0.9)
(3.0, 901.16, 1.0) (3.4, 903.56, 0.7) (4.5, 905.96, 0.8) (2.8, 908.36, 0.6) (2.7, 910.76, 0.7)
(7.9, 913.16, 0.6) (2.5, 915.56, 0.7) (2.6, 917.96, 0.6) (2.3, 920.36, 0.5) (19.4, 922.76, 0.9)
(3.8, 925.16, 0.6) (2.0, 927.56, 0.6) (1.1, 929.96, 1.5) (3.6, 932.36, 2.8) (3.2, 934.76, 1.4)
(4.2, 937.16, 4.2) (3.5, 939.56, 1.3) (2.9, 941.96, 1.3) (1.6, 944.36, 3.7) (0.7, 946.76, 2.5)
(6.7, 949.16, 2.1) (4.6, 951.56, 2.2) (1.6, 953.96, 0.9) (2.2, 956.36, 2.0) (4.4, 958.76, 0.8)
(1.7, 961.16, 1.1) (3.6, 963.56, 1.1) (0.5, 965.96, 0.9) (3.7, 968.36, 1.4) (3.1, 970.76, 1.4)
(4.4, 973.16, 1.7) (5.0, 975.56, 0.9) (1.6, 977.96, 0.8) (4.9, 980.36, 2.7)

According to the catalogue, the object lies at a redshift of 0.842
